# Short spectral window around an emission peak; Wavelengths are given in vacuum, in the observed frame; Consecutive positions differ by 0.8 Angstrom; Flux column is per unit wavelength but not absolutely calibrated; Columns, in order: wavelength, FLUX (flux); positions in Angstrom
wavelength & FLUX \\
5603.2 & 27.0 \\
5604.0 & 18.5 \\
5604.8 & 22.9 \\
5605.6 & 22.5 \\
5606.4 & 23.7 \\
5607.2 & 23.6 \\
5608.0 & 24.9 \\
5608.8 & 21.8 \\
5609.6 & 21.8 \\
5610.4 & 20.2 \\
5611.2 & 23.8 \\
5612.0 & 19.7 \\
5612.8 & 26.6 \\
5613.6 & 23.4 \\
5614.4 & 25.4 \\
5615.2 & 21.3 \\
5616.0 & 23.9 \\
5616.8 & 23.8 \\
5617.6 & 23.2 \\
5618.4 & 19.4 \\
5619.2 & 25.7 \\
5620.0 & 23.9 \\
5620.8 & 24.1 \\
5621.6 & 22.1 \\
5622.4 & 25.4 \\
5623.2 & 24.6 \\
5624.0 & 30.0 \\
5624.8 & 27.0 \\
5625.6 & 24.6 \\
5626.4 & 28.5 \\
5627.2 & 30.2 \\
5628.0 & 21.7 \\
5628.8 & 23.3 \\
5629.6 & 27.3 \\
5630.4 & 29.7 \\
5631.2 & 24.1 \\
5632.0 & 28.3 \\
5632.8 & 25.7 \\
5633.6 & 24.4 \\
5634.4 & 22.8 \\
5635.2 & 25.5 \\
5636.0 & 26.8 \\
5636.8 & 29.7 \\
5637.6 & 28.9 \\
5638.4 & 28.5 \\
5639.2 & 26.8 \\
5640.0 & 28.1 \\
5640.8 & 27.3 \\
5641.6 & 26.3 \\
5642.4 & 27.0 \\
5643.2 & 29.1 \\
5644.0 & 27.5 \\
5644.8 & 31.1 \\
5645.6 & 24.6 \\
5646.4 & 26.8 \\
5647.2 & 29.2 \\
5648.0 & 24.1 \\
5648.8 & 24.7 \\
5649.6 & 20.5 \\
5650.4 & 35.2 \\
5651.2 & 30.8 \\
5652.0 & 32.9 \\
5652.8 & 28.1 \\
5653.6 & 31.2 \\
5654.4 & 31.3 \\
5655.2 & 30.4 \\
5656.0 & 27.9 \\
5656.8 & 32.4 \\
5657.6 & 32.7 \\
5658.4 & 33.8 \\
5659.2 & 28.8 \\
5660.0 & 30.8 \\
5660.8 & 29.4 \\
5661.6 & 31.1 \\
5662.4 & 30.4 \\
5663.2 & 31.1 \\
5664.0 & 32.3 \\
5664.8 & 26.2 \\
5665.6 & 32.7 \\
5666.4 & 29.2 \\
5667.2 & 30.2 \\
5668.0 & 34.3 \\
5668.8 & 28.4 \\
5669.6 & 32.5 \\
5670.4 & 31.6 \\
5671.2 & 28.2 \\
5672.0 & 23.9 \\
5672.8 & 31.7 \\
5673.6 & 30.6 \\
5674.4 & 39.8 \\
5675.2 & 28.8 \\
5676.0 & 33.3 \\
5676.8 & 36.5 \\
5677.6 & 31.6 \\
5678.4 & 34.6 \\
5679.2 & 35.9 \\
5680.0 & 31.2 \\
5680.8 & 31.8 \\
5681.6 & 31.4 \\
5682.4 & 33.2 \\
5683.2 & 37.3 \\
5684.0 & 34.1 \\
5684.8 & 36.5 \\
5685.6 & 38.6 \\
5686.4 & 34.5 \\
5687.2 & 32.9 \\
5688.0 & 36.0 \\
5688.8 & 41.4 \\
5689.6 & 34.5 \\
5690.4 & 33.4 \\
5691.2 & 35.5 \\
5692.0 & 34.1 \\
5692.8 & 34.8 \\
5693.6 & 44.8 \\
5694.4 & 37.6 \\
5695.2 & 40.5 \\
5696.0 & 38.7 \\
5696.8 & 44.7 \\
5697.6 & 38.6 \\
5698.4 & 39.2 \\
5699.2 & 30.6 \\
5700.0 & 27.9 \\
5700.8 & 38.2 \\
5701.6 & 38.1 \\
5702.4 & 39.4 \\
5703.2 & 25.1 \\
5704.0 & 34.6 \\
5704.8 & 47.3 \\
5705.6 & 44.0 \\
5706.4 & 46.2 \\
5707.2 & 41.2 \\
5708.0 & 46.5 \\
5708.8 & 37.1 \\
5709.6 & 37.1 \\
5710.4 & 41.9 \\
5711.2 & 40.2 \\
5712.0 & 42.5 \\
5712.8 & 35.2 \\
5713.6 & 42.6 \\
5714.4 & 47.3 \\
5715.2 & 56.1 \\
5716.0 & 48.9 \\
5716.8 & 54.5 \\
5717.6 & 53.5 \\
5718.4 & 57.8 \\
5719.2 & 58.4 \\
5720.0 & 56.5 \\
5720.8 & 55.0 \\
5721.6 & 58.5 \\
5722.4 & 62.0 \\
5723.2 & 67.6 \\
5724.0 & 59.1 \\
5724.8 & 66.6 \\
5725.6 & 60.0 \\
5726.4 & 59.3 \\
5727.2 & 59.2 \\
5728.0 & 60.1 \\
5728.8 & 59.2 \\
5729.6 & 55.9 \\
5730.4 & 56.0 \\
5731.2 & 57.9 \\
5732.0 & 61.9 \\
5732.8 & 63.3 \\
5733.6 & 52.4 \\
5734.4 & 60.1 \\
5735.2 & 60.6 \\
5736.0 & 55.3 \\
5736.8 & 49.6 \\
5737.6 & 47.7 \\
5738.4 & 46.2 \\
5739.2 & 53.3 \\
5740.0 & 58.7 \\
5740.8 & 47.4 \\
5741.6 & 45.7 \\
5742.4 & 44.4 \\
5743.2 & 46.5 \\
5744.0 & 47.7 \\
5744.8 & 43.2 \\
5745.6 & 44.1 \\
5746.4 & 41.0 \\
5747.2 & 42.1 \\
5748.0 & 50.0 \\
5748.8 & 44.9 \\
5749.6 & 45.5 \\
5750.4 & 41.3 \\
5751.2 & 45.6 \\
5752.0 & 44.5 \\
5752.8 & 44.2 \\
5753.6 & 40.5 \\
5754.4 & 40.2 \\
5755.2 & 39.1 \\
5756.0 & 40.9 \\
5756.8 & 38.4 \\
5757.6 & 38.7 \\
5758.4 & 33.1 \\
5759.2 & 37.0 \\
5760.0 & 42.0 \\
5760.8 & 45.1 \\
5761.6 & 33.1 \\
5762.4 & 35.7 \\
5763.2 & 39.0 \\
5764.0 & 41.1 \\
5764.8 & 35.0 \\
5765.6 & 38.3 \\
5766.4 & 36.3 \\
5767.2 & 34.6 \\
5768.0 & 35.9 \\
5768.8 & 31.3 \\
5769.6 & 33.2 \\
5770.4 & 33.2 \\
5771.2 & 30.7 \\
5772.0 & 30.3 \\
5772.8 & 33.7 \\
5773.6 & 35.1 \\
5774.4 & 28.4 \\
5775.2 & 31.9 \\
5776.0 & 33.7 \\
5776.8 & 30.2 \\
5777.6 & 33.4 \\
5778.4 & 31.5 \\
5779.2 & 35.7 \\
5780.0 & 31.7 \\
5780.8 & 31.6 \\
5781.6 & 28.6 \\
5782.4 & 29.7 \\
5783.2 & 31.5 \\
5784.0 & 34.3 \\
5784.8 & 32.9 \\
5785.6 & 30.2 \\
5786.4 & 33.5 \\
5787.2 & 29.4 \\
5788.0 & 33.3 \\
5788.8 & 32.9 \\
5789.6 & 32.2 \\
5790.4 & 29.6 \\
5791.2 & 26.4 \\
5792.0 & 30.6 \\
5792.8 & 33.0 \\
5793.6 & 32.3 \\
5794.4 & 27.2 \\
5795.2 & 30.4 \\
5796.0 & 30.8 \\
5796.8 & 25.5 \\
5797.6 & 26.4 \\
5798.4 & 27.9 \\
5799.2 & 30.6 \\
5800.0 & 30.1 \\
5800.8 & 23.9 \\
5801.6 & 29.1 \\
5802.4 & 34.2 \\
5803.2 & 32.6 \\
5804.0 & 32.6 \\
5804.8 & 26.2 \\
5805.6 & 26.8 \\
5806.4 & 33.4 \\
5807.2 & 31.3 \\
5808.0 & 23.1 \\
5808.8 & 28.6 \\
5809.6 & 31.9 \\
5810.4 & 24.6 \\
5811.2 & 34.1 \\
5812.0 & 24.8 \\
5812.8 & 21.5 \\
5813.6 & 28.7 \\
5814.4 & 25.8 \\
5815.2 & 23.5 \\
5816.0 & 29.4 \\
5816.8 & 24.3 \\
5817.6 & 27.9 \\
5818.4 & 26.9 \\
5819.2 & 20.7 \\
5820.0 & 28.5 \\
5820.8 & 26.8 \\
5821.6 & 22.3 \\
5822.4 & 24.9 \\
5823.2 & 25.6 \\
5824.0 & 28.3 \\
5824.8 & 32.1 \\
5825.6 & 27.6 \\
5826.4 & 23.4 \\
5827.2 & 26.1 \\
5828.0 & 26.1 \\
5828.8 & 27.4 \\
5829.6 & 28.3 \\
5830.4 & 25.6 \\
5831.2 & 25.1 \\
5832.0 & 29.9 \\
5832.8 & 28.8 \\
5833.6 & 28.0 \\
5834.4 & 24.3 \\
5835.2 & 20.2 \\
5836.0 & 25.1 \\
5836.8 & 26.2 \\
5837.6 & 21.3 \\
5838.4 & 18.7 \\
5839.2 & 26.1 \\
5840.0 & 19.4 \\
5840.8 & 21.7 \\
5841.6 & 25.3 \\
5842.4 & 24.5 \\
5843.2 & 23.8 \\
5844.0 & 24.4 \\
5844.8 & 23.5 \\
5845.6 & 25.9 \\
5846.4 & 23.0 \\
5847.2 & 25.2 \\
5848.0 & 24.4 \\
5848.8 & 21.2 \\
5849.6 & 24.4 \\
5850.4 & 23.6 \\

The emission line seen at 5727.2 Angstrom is C IV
